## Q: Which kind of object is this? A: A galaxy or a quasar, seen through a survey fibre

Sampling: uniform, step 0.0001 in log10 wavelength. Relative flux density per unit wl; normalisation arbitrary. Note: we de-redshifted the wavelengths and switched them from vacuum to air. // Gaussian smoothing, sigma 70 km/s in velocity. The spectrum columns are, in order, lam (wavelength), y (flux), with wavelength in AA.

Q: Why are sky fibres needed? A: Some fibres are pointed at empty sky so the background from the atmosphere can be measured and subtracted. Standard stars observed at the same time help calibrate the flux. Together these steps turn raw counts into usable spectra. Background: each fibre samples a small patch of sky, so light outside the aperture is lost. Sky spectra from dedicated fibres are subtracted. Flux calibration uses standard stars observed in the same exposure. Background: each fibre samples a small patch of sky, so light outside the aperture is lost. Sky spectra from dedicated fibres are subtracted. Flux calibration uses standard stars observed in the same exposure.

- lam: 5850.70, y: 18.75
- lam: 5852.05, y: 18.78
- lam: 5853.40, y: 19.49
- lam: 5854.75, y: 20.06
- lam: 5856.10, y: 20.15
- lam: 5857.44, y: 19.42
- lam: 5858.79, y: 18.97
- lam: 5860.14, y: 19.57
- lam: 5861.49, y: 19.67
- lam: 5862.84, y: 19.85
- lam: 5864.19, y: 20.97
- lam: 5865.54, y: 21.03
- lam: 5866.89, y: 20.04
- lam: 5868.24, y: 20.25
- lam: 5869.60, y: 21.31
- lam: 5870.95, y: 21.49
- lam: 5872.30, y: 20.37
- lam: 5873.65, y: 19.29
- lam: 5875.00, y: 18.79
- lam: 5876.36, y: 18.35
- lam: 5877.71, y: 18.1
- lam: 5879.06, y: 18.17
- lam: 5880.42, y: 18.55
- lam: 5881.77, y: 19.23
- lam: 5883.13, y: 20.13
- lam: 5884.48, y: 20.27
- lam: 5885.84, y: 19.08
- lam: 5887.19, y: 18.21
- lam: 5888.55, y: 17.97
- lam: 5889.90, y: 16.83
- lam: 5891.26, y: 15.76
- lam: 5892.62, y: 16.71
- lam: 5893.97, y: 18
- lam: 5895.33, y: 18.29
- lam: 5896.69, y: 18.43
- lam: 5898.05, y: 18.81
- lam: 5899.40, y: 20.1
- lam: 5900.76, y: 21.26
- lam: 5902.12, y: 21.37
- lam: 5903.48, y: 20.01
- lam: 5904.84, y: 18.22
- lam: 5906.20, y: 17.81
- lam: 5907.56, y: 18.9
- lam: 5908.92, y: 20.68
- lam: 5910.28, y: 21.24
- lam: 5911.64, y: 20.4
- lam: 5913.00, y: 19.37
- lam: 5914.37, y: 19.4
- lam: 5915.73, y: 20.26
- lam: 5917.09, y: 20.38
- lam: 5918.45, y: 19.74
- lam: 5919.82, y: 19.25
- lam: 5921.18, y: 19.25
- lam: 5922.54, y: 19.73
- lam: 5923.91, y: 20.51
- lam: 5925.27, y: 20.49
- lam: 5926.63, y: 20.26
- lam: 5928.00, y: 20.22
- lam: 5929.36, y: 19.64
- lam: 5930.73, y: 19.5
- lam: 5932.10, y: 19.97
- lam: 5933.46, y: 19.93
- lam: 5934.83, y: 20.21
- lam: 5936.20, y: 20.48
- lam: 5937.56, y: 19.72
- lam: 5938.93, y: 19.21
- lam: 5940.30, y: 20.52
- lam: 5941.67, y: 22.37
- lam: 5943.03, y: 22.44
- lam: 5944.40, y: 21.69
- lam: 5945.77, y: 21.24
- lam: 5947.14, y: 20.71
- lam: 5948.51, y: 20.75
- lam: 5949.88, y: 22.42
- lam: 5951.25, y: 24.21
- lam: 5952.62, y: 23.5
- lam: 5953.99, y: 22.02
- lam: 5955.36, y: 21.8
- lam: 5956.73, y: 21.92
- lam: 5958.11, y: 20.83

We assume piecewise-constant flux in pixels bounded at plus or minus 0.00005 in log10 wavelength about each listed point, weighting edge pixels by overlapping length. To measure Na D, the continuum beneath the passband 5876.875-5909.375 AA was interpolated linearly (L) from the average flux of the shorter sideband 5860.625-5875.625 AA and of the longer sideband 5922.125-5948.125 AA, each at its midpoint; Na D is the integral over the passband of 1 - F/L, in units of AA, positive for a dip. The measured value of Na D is 2.5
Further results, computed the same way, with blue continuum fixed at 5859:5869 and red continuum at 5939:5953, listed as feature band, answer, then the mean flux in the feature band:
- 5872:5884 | 0.85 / 19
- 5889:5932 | 3.50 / 19.4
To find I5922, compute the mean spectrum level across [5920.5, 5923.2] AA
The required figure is 19.5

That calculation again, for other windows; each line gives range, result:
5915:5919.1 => 20.2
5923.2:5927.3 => 20.4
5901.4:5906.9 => 19.4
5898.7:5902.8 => 20.9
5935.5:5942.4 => 20.5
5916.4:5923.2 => 19.7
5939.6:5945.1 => 21.8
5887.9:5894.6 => 17.1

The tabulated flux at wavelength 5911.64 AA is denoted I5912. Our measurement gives 20.4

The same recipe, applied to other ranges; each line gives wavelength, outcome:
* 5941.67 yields 22.37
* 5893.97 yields 18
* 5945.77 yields 21.24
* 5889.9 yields 16.83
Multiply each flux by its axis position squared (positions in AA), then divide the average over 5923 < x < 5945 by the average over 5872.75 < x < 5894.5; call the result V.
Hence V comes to 1.13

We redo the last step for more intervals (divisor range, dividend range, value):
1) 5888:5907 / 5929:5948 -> 1.12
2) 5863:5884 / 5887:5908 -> 0.95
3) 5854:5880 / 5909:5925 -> 1.03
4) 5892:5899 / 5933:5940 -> 1.11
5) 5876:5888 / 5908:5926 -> 1.07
